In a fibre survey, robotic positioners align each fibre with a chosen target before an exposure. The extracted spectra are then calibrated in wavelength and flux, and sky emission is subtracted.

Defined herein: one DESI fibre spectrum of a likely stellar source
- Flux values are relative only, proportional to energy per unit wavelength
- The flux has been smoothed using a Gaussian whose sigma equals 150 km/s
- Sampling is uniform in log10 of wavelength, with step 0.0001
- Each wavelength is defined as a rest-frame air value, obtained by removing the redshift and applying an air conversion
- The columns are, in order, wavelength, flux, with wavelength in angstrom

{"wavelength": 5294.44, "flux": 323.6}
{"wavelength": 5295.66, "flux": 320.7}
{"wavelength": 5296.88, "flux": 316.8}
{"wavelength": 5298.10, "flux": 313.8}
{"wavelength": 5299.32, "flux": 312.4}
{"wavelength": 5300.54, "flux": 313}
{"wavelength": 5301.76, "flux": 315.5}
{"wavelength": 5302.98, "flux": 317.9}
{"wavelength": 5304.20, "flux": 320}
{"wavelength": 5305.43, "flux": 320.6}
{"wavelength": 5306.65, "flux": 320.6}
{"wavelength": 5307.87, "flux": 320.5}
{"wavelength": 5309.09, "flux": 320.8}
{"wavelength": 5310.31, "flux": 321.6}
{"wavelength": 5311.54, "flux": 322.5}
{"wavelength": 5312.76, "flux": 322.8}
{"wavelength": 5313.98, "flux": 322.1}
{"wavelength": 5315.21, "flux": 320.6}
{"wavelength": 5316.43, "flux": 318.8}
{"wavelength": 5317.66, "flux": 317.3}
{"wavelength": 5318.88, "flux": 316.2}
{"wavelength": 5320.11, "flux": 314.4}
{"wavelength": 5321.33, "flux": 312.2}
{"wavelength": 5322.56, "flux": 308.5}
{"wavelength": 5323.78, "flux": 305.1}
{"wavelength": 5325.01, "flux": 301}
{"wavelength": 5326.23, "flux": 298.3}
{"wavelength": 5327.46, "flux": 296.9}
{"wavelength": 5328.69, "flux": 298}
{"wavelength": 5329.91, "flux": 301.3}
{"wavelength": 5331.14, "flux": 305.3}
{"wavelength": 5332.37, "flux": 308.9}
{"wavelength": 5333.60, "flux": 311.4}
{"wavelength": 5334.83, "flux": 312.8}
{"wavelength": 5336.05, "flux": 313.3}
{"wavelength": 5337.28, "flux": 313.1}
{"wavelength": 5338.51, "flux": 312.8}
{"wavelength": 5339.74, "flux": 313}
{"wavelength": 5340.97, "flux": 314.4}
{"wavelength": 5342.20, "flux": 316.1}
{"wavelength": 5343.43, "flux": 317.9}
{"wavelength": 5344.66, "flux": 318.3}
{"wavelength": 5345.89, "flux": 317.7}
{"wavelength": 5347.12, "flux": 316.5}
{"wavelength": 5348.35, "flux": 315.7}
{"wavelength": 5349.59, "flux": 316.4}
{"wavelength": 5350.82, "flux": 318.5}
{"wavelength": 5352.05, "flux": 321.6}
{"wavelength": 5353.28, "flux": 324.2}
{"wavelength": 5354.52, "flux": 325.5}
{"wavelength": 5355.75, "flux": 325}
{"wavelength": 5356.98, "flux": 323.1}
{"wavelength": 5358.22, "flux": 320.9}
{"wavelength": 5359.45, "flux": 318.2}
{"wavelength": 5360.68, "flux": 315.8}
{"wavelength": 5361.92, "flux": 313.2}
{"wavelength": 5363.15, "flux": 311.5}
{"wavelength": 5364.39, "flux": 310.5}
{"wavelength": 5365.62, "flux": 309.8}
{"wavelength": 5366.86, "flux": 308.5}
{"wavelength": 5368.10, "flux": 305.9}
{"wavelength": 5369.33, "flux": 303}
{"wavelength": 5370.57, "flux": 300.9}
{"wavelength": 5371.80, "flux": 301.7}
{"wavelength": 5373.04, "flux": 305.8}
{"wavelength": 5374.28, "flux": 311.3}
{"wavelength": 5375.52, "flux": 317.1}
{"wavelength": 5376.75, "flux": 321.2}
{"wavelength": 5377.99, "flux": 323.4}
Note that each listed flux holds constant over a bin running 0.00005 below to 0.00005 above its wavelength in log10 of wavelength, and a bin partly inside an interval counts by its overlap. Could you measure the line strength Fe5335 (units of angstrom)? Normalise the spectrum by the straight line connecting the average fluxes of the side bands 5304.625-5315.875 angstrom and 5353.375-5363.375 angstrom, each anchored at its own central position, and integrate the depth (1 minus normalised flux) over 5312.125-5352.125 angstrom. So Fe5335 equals 1.0 angstrom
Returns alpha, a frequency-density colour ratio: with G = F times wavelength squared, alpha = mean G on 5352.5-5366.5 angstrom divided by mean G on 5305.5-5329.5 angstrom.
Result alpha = 1.0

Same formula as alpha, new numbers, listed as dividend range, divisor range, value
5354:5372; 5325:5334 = 1.05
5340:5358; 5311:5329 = 1.03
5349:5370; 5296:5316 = 1.01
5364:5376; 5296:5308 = 0.99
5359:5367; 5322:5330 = 1.05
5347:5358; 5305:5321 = 1.02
